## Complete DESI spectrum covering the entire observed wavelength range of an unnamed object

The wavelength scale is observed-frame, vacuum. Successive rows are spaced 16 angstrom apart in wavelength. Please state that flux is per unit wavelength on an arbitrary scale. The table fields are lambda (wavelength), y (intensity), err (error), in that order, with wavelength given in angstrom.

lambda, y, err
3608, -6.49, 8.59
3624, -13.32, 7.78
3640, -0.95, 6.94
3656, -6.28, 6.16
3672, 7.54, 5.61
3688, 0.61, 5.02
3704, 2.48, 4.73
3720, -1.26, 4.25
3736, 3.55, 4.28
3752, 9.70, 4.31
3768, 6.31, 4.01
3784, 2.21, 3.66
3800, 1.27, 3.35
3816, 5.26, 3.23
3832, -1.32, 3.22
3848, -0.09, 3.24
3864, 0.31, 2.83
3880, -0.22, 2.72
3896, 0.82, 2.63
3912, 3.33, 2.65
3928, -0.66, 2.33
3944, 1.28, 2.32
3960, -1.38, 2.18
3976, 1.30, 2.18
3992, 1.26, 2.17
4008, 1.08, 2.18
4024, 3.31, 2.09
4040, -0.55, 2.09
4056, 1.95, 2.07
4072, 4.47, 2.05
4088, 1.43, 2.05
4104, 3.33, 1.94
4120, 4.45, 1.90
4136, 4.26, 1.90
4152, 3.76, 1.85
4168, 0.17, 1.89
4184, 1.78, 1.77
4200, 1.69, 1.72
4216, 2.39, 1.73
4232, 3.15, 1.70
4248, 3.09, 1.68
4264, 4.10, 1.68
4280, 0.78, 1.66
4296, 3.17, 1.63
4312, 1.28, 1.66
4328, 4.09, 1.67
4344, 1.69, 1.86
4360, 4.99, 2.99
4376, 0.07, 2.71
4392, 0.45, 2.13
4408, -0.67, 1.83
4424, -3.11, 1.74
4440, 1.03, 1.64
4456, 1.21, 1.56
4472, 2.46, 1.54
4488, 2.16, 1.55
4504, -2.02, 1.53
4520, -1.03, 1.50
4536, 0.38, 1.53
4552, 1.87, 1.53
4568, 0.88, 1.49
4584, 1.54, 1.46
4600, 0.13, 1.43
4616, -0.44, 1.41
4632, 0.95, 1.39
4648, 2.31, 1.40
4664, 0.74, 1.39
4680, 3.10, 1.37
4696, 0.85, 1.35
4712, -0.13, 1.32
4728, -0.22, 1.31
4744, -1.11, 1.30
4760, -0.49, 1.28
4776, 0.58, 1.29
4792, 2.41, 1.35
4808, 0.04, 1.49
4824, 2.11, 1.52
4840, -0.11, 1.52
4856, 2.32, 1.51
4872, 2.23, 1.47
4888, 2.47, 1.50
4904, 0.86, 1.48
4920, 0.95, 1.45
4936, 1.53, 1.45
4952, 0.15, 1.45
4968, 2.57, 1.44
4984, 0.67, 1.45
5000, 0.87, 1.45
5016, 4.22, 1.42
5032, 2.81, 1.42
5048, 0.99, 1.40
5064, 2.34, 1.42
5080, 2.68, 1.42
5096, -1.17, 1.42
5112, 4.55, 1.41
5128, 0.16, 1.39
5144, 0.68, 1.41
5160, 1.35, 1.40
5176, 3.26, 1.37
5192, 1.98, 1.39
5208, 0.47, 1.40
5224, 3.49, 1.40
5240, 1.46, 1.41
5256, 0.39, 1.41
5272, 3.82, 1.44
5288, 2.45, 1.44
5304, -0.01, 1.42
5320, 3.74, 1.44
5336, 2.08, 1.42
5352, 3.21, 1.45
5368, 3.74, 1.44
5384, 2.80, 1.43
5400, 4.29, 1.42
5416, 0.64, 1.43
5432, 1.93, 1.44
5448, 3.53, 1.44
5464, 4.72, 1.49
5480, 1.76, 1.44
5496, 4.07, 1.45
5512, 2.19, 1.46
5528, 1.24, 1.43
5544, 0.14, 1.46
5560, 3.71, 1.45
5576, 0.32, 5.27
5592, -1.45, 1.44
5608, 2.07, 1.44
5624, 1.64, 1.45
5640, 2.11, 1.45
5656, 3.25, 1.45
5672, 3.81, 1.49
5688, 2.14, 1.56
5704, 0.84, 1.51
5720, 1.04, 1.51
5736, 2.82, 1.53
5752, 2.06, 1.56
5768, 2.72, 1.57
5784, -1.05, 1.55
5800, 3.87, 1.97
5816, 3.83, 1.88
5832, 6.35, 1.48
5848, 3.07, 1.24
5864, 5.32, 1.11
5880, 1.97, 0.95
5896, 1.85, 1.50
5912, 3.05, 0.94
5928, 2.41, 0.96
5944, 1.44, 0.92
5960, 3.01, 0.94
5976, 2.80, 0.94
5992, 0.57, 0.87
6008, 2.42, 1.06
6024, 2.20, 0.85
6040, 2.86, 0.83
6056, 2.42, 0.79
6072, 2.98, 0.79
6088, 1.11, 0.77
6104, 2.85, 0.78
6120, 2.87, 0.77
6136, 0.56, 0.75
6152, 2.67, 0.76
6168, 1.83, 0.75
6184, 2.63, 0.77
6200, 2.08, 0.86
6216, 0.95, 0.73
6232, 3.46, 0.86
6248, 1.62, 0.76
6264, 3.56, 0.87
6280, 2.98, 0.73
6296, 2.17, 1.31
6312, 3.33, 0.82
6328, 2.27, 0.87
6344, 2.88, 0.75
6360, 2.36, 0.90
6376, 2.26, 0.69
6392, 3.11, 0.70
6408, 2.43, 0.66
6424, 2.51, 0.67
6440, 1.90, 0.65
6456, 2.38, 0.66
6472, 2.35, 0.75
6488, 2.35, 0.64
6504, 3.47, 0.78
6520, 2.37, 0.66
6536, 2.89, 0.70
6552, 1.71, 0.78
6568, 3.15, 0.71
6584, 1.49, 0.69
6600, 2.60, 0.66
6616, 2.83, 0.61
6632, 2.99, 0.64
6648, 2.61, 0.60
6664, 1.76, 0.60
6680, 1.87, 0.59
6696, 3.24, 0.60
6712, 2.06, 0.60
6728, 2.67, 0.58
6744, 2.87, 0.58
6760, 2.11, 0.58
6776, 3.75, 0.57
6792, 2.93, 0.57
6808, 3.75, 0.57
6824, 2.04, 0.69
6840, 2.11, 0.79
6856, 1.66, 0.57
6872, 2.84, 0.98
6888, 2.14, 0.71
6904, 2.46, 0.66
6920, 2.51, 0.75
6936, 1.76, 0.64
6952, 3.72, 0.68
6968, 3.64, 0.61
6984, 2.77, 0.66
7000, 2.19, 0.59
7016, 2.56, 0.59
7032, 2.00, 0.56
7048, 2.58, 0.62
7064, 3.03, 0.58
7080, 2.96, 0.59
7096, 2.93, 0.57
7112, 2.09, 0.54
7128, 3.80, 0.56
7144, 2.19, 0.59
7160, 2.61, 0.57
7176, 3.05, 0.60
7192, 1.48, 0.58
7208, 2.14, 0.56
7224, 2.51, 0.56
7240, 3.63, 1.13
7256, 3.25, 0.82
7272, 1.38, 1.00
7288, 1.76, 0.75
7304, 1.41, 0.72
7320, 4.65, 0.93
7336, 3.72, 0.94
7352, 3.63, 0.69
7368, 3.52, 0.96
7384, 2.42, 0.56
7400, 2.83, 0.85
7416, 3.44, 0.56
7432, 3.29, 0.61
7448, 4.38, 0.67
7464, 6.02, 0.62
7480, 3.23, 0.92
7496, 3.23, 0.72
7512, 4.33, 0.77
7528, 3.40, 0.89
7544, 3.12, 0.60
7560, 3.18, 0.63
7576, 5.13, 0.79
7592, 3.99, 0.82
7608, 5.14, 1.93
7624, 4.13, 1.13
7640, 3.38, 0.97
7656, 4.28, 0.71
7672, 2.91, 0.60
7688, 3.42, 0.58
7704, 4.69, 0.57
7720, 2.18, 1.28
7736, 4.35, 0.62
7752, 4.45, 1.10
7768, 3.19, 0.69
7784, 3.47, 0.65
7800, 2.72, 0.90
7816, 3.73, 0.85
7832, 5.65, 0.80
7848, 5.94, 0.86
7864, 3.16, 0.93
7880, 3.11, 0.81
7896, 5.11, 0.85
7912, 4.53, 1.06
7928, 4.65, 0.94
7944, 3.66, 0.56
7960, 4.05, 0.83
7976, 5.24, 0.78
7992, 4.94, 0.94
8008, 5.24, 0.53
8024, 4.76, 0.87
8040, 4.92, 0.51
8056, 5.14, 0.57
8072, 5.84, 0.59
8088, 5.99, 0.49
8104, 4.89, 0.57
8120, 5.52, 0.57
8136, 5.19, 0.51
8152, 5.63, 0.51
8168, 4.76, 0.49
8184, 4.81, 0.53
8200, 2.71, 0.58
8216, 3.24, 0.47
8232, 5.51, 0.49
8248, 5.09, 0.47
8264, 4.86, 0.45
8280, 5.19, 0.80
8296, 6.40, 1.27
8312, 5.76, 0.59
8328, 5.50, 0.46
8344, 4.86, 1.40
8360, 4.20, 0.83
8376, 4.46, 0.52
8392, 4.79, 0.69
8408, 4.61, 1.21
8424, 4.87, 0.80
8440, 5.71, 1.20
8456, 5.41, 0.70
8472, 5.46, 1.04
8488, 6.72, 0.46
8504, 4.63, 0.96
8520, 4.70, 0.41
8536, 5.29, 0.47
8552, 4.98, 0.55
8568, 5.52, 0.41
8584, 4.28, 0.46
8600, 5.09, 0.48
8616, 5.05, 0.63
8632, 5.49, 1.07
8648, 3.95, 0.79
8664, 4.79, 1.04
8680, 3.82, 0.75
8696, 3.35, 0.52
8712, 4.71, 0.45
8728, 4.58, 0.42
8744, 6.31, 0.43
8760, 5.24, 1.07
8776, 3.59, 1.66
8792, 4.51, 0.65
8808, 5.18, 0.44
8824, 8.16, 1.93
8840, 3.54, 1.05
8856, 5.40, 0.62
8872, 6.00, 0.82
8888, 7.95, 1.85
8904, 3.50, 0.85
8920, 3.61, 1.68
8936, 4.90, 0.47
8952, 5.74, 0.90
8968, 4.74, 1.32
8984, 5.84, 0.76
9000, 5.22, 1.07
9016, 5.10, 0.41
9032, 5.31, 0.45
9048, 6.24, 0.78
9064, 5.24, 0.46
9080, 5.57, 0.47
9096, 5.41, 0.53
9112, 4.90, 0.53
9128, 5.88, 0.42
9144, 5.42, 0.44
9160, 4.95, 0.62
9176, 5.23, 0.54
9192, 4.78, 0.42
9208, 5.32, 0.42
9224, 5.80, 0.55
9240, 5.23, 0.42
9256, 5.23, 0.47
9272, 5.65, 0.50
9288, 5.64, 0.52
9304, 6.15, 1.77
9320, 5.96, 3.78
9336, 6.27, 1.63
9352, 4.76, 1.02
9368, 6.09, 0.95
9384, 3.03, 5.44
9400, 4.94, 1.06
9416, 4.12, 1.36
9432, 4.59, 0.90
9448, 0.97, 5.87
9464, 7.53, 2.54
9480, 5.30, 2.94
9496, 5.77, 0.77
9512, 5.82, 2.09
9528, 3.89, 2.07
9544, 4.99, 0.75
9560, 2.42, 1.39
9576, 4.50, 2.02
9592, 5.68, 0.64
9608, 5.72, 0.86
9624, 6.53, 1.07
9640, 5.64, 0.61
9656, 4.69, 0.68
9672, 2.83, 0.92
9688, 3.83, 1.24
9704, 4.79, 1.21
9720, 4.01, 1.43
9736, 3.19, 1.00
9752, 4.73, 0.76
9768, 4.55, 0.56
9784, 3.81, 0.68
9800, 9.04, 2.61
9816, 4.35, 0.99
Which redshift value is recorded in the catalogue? 1.00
